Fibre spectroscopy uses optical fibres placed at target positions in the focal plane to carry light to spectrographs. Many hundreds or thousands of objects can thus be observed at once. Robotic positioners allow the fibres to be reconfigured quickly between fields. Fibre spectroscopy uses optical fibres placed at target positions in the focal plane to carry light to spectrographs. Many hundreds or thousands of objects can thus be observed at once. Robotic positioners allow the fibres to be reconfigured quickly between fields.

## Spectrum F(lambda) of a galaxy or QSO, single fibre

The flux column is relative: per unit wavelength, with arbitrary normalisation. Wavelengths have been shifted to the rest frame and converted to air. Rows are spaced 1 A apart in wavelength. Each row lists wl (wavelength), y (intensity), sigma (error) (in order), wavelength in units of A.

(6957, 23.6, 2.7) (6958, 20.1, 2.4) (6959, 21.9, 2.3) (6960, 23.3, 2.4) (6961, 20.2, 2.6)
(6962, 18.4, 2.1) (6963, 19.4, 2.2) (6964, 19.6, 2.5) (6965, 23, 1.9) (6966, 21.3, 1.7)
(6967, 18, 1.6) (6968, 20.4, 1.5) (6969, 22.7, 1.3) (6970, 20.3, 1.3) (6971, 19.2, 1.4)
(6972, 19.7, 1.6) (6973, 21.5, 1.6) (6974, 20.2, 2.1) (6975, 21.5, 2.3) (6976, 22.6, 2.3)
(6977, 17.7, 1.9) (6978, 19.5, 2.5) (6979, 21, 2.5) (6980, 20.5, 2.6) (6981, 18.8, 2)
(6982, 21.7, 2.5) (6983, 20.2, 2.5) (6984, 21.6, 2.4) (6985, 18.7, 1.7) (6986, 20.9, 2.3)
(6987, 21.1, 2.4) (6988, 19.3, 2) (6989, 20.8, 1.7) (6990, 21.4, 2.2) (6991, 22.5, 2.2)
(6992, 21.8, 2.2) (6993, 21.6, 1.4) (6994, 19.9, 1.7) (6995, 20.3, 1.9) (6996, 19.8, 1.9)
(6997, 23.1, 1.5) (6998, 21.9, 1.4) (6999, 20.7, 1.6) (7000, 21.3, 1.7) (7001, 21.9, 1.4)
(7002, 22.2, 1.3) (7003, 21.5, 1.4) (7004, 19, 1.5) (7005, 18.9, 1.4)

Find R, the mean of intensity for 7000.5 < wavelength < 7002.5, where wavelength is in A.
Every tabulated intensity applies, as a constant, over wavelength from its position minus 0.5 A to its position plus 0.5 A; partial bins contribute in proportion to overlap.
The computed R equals 22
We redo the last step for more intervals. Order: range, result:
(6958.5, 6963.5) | 20.6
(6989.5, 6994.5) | 21.4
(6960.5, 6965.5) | 20.1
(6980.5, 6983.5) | 20.2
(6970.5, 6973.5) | 20.1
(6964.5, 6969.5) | 21.1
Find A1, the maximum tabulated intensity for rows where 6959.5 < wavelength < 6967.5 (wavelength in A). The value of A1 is 23.3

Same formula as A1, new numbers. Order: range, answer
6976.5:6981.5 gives 21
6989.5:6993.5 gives 22.5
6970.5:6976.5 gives 22.6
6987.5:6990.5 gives 21.4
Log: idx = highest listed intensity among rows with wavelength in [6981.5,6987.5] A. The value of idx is 21.7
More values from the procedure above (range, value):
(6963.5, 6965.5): 23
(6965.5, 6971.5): 22.7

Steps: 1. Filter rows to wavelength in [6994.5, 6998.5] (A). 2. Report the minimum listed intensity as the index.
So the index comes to 19.8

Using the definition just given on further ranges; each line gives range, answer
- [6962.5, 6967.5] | 18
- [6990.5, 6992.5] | 21.8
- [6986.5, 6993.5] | 19.3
